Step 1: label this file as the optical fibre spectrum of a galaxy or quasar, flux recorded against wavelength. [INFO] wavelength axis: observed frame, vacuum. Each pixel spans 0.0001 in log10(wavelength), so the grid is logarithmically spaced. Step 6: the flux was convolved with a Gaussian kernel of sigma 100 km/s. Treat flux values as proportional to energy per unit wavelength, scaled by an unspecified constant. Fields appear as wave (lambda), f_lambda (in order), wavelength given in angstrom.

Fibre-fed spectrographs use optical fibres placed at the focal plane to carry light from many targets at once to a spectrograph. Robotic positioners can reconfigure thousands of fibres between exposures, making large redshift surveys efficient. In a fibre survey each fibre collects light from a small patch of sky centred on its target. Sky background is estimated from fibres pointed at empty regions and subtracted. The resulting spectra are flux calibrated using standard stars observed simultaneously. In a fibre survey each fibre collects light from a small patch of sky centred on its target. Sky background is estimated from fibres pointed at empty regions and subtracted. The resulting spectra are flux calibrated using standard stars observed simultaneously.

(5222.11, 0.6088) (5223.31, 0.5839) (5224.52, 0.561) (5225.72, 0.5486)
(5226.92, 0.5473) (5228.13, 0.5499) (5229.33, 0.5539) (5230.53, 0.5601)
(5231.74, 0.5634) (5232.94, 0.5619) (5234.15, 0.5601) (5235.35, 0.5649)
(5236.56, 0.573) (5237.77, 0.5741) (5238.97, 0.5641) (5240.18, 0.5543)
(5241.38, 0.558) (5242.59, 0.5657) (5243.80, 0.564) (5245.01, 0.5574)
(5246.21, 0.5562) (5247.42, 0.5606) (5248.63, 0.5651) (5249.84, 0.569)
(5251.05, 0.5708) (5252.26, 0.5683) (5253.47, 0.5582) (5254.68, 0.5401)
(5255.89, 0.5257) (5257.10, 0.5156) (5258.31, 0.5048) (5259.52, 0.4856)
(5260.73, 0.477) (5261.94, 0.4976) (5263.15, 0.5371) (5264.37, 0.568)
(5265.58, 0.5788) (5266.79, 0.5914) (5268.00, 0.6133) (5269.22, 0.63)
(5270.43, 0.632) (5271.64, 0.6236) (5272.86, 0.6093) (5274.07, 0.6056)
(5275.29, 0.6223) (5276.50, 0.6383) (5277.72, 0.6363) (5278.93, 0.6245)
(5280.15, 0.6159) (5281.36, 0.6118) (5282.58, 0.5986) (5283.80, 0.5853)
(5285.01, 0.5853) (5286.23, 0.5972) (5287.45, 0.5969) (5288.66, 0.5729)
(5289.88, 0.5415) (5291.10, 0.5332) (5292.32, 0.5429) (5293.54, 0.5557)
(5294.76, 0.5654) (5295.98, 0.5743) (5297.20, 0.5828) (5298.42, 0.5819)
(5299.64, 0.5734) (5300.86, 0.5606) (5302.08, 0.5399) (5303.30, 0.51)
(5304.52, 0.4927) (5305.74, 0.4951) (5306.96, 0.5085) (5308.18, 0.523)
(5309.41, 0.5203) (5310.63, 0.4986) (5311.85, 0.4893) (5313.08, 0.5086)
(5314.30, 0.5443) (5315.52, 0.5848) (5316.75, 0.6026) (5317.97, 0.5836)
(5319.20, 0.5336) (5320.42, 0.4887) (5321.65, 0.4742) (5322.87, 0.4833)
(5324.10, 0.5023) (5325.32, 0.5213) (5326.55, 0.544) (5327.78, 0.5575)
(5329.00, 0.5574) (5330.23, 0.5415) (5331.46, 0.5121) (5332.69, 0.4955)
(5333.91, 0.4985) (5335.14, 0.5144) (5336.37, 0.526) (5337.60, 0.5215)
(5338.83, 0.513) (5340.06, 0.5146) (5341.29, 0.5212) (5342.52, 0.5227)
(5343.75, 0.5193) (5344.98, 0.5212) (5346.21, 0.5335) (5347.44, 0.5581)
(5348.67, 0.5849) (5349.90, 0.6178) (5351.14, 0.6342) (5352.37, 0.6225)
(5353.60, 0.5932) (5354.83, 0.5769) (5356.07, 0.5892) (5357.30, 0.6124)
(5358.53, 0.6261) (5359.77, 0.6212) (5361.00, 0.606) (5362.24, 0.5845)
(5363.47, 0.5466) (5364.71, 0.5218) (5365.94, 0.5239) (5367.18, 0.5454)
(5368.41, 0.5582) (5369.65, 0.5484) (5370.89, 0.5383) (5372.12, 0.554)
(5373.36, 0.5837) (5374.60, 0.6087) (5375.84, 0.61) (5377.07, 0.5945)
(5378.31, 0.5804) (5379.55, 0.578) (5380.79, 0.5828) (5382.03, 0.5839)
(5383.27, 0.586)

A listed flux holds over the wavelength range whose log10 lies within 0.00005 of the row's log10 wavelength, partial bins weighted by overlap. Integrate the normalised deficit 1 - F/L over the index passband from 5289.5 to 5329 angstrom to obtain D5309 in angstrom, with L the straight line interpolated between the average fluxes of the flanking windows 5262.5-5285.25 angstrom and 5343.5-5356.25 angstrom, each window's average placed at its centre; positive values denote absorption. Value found 3.9 angstrom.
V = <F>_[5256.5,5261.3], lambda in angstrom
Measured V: 0.496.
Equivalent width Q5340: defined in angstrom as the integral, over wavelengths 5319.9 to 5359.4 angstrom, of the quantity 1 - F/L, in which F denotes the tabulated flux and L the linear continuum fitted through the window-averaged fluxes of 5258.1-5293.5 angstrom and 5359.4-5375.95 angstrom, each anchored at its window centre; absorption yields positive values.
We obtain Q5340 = 1.8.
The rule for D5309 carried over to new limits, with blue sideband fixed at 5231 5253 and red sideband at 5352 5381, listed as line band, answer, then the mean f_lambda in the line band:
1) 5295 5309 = 0.75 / 0.541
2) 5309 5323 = 1.11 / 0.528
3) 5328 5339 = 1.02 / 0.522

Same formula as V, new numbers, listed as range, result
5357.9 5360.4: 0.624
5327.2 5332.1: 0.542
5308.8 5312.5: 0.503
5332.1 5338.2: 0.512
